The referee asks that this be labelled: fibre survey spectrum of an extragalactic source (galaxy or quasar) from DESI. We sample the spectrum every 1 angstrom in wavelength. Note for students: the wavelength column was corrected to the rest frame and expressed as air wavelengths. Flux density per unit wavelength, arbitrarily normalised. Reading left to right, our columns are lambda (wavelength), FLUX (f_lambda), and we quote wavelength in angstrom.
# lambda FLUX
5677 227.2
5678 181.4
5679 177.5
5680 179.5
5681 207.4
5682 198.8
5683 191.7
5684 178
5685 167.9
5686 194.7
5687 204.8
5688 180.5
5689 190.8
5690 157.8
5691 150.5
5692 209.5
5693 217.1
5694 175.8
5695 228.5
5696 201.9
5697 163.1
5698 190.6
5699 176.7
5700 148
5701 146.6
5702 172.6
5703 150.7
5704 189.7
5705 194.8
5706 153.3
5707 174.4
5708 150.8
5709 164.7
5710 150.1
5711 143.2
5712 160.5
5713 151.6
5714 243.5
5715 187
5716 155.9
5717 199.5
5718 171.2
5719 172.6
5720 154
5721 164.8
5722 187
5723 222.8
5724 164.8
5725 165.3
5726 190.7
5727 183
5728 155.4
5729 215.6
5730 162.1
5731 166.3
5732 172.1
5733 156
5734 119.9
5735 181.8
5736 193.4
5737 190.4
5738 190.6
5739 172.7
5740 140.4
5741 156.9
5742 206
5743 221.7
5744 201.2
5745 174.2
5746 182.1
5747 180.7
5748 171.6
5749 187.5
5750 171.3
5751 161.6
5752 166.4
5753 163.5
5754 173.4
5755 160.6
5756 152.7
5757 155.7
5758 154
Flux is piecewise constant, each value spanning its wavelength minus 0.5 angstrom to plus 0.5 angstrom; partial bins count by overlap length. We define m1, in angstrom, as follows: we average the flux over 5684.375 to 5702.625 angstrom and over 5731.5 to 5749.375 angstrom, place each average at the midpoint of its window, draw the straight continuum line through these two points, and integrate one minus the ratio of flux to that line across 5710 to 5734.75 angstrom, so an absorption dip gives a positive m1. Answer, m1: 0.8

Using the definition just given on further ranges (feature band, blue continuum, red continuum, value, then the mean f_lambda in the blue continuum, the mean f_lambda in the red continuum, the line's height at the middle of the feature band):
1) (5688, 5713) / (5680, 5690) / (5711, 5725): 1.4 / 188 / 178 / 183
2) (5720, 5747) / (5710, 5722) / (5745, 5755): -0.8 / 173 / 173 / 173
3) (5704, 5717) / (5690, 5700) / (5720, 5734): 0.7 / 187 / 174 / 181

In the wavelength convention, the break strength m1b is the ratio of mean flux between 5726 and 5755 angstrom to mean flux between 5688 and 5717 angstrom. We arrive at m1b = 1.00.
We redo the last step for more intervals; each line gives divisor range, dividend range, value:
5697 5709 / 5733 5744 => 1.06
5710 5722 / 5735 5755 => 1.04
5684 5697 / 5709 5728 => 0.93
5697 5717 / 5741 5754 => 1.07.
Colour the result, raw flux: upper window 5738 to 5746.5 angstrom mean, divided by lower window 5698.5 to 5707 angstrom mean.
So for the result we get 1.09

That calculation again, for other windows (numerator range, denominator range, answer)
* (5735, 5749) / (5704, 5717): 1.07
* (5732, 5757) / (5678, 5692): 0.94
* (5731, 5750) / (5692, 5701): 0.95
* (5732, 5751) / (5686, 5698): 0.94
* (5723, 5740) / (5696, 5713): 1.06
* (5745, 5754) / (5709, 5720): 1.01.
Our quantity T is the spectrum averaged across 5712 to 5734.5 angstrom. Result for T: 175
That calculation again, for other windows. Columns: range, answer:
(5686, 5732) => 177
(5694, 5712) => 170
